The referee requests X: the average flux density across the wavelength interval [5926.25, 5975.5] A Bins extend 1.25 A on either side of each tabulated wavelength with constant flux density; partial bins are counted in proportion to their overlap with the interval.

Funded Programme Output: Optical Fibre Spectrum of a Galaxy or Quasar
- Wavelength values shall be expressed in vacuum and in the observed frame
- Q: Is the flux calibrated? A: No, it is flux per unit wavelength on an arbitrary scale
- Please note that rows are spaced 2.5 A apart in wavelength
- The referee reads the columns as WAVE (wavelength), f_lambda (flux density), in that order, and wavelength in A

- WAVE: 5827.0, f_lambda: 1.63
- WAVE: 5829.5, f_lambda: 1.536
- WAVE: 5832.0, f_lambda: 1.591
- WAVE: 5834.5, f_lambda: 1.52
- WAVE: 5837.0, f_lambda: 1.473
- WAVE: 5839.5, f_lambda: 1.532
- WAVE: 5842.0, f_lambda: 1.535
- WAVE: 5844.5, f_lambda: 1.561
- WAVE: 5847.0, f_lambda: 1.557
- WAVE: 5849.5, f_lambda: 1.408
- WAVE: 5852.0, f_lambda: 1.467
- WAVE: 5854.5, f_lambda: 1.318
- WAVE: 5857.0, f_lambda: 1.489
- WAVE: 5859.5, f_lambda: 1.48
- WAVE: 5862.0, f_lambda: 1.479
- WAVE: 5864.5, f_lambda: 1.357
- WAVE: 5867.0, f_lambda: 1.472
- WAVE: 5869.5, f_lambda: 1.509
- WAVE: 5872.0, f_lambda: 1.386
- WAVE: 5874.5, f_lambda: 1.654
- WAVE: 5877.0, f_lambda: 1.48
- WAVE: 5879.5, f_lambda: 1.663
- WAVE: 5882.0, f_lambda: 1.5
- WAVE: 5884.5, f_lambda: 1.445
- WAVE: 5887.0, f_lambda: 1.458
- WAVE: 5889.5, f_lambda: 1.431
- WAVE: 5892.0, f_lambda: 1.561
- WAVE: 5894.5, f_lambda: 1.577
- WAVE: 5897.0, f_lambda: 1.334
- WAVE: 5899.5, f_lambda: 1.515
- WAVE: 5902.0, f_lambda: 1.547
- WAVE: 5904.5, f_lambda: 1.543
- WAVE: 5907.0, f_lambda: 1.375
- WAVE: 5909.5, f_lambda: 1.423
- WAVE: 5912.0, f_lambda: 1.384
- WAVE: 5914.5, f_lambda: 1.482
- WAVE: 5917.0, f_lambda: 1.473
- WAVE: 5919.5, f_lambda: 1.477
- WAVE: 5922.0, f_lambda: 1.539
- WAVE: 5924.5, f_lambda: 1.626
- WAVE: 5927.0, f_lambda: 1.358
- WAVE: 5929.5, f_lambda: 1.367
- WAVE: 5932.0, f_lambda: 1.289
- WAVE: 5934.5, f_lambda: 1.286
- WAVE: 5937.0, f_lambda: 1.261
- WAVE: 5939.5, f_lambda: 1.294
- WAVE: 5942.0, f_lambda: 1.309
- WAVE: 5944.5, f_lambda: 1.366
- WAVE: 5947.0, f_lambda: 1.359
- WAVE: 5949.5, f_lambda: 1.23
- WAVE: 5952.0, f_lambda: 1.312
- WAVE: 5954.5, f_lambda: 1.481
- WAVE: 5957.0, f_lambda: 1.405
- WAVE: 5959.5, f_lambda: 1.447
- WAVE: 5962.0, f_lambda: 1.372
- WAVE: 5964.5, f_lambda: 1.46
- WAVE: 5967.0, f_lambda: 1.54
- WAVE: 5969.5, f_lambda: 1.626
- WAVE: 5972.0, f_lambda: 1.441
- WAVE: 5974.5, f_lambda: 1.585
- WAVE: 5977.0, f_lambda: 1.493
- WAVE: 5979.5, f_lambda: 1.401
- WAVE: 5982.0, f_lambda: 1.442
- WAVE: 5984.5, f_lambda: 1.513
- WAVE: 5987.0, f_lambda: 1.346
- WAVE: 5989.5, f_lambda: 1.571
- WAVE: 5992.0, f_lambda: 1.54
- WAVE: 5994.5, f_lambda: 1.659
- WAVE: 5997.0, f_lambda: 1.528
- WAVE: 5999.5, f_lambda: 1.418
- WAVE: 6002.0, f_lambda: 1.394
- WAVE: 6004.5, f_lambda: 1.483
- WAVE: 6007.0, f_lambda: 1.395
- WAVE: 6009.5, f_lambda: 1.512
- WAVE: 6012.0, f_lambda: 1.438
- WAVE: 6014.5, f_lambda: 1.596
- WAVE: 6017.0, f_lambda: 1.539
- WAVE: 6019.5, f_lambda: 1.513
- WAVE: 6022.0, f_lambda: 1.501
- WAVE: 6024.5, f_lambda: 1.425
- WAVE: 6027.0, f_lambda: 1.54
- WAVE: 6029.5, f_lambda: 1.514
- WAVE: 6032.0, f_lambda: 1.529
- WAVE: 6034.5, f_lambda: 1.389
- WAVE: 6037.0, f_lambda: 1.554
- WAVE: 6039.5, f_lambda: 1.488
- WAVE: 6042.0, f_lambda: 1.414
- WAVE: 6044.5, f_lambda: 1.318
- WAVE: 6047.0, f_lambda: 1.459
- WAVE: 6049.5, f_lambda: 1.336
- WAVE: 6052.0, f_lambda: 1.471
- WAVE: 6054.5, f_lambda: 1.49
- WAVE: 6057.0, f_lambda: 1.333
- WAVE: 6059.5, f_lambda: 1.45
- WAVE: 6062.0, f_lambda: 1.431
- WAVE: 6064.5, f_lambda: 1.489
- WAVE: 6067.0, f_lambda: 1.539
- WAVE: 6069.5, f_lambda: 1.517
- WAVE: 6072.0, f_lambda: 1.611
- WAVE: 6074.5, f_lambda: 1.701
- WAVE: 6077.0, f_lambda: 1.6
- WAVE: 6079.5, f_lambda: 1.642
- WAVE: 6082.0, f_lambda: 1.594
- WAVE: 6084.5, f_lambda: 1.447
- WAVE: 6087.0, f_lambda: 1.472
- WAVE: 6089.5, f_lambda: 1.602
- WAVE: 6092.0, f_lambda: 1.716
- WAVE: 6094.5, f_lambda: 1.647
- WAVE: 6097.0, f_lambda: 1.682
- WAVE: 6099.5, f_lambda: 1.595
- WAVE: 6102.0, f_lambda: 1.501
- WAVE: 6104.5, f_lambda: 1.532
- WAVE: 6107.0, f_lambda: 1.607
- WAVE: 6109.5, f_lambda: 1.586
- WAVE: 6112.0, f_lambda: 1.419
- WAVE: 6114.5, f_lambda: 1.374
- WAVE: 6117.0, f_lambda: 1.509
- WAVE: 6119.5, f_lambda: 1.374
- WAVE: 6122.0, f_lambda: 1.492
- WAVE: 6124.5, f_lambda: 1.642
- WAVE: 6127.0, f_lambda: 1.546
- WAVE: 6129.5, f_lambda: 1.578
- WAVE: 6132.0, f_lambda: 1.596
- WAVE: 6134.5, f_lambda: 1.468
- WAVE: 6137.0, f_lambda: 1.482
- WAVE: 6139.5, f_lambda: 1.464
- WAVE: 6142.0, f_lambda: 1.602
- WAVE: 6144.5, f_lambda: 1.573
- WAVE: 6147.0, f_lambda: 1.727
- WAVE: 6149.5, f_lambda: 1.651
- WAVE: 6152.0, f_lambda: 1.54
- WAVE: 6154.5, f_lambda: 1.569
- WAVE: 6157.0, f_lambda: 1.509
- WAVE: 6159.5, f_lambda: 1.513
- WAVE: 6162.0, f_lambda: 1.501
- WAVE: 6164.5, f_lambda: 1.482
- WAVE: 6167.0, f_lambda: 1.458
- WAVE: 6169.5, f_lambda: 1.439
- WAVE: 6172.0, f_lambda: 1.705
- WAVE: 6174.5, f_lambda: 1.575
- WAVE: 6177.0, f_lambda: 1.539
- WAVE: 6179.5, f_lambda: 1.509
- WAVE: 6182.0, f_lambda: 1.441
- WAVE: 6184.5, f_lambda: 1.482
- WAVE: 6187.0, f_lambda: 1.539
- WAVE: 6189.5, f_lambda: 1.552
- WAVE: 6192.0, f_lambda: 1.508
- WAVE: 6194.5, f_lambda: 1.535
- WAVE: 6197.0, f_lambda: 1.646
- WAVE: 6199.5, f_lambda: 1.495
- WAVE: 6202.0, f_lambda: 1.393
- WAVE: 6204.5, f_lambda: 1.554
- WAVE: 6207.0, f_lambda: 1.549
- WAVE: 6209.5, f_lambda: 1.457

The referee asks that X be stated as 1.39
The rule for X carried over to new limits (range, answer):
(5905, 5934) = 1.43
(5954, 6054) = 1.48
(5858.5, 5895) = 1.5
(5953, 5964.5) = 1.43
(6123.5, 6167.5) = 1.55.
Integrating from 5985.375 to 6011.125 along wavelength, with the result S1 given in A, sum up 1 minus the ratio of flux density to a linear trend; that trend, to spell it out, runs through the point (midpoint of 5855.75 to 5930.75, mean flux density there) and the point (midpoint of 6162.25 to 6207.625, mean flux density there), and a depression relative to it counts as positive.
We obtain 0.2 A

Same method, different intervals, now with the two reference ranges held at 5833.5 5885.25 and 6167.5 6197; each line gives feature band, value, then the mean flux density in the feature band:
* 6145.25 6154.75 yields -0.60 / 1.62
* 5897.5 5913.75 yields 0.40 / 1.46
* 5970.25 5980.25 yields 0.09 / 1.49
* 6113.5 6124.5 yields 0.45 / 1.46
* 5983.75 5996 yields -0.16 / 1.53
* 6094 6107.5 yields -0.61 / 1.59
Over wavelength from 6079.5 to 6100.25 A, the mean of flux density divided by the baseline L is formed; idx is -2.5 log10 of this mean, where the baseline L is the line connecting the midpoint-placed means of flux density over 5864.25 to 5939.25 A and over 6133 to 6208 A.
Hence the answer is -0.06 mag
